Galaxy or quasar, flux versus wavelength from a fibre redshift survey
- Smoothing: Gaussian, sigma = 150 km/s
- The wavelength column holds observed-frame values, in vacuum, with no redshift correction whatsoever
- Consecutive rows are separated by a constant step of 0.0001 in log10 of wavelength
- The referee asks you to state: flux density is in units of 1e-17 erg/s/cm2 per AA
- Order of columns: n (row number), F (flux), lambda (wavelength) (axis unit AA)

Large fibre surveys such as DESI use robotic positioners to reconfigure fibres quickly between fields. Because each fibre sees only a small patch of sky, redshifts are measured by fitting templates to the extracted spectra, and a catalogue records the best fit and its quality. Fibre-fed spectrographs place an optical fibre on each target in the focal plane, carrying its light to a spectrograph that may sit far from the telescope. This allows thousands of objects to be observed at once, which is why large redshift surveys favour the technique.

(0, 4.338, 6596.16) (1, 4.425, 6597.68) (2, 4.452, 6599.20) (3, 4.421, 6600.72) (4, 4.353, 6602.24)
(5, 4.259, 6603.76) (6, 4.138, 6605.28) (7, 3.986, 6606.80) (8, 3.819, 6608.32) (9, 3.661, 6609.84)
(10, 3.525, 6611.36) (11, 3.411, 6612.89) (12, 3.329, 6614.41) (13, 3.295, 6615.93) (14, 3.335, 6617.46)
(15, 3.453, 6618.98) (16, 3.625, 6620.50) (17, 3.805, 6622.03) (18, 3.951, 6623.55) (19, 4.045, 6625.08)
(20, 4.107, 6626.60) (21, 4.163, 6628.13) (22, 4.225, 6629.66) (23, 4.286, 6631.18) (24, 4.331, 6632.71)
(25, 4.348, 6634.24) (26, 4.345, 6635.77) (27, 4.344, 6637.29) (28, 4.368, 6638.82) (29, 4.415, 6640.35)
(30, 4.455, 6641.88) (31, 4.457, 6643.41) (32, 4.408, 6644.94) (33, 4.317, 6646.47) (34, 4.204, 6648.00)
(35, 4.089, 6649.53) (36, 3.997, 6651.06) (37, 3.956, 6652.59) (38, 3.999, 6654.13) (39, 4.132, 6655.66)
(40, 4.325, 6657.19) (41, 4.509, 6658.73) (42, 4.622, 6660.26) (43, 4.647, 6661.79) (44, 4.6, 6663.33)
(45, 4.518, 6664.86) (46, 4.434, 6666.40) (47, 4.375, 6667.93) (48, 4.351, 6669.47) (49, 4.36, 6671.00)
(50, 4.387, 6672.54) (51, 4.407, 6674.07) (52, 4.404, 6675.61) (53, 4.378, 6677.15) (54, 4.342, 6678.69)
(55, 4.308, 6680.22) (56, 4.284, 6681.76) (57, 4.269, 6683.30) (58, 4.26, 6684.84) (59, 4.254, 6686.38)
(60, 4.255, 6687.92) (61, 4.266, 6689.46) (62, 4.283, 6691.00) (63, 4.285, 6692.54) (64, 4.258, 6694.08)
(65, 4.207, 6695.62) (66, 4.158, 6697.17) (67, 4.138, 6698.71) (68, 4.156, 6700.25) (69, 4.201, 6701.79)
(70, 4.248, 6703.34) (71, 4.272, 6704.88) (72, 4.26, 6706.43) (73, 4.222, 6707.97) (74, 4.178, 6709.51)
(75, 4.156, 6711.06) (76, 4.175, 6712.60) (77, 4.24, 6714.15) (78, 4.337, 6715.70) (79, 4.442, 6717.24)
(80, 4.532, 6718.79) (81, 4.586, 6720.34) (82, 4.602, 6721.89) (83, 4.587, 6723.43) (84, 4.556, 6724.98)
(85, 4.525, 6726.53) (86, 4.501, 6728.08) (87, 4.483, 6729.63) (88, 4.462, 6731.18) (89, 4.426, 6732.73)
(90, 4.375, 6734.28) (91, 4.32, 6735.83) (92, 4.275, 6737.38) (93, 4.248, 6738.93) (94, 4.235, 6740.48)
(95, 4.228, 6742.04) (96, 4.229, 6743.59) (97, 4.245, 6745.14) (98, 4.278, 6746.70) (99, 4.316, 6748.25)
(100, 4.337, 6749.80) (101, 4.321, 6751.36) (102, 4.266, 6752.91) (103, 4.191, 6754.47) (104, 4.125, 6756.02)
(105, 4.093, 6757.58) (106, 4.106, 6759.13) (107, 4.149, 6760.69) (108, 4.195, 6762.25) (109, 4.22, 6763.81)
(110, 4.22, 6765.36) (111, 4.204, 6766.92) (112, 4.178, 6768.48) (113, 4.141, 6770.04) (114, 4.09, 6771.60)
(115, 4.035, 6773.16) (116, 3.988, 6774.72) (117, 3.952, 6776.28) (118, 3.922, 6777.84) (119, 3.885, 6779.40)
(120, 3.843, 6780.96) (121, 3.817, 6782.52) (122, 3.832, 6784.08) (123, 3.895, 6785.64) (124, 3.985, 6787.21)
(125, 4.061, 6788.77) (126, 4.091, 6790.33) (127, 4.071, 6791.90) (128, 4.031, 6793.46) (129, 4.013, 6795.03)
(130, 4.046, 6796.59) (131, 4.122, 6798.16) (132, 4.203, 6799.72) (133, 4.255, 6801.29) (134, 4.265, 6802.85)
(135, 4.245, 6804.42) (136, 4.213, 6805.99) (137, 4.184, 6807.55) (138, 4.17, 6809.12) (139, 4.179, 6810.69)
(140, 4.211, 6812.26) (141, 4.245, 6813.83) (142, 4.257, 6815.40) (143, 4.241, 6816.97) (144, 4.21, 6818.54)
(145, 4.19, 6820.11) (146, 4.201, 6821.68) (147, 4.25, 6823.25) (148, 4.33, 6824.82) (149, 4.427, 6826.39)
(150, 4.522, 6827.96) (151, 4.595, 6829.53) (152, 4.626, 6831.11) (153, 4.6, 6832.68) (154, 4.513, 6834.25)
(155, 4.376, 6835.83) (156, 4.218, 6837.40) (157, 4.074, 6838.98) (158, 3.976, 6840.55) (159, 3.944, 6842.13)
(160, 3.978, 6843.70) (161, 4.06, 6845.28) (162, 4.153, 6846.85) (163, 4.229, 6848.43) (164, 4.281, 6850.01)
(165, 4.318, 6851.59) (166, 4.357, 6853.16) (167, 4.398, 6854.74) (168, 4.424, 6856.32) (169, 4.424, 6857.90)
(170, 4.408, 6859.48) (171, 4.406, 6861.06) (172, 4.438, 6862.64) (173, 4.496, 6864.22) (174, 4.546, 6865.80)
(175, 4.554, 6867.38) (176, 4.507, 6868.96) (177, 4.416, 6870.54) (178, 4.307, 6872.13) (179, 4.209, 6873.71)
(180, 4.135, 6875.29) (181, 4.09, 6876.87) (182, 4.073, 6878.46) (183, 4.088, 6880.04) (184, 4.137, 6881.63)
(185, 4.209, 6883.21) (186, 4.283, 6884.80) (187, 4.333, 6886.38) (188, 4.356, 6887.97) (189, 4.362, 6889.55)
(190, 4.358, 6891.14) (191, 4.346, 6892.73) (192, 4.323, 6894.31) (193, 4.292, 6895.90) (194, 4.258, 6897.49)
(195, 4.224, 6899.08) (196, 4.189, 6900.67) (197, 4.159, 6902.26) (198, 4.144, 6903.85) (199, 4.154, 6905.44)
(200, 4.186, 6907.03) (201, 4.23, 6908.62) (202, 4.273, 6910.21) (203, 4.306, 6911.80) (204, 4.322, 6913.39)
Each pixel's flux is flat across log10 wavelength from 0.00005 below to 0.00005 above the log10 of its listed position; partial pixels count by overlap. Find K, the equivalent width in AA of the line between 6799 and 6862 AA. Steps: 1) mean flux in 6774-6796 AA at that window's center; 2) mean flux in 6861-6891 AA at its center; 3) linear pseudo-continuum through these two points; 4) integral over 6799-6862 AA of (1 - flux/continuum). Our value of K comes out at -2.2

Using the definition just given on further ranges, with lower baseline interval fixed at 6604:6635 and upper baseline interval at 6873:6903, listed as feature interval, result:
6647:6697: -4.9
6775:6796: 0.7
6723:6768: -3.0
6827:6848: -0.6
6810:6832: -1.0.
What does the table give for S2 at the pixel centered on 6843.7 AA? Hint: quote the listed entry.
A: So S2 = 3.978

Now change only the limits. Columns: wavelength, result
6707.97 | 4.222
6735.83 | 4.32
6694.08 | 4.258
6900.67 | 4.189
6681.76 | 4.284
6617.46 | 3.335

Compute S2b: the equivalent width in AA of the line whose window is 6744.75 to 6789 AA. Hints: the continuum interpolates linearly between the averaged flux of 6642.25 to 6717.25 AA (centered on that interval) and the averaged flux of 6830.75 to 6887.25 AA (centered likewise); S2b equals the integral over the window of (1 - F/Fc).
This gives 2.0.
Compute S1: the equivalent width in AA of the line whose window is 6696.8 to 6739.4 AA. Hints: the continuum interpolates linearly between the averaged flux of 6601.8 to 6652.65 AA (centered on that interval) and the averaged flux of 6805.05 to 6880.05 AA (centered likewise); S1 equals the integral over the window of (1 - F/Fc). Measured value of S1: -2.2 AA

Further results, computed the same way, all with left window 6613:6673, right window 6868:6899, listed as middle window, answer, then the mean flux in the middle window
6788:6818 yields 0.5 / 4.16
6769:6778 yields 0.4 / 4.03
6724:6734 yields -0.7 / 4.49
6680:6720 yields -0.6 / 4.26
